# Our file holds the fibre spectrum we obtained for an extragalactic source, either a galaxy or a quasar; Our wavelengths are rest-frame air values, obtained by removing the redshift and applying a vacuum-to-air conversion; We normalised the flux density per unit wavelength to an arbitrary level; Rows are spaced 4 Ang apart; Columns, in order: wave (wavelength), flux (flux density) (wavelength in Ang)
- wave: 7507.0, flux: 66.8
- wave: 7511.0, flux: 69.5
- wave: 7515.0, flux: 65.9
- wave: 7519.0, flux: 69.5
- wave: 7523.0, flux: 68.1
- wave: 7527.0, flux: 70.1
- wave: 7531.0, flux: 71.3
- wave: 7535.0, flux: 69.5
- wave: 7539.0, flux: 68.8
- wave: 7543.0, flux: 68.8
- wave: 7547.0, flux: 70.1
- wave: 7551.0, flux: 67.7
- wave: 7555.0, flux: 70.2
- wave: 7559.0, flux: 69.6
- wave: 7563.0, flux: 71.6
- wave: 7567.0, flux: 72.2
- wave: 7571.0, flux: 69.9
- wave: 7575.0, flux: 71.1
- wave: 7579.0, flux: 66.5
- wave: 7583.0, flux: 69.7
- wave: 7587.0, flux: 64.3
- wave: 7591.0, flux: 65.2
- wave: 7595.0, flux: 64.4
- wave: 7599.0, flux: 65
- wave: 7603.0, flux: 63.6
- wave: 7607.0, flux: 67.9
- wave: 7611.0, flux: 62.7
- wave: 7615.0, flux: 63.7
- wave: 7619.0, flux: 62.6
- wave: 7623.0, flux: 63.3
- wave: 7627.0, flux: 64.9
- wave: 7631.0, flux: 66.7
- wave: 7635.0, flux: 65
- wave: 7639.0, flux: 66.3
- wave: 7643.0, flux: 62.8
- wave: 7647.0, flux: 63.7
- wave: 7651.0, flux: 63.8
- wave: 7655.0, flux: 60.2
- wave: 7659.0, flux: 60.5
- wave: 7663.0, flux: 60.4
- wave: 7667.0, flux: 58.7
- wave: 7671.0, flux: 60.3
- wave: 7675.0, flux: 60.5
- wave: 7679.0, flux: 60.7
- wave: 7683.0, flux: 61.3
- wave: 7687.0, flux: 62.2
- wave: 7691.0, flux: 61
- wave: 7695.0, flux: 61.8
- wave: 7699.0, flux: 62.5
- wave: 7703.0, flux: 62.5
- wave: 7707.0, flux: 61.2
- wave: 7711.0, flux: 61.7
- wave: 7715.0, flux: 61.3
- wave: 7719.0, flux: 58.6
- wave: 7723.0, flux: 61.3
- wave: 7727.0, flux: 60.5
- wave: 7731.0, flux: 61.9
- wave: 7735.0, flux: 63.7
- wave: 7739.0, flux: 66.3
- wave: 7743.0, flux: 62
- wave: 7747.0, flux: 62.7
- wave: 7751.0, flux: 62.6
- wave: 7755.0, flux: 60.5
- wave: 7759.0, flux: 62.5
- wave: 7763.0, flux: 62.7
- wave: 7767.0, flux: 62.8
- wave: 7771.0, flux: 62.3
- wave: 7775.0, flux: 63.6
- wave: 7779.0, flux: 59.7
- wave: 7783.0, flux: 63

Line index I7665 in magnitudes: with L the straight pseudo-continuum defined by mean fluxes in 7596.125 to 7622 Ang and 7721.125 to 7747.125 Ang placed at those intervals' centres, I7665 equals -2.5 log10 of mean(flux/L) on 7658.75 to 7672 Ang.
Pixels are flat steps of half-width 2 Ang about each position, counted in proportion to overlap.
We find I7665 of 0.06 mag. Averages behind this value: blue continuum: 64.2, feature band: 59.9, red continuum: 62.6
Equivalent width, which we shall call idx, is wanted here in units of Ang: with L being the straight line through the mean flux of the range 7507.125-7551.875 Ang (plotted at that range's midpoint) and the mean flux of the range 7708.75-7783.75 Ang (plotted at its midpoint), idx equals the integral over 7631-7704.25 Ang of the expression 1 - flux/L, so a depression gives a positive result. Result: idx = 2.9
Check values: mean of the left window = 69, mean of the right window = 62.1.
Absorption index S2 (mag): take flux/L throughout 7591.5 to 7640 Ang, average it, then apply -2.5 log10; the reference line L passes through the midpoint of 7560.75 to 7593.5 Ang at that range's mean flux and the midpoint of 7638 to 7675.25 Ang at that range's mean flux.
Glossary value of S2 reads 0.01 mag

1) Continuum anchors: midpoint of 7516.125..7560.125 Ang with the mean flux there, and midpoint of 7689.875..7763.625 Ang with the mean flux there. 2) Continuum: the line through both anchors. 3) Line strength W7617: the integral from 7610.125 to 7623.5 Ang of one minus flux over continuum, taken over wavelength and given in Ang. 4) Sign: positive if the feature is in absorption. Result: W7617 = 0.6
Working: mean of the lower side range 69.4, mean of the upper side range 62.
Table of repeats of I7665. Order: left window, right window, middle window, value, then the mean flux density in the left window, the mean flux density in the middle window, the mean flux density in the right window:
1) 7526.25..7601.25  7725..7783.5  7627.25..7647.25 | 0.02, 68.7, 65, 62.4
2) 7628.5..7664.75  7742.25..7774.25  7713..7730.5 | 0.04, 63.3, 60.6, 62.3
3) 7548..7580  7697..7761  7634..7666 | 0.05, 70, 62.6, 62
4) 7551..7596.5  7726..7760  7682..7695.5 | 0.05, 68.6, 61.6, 62.6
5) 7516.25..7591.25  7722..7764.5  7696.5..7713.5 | 0.03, 69.2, 62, 62.5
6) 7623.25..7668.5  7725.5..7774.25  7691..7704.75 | 0.01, 63.1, 62.1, 62.6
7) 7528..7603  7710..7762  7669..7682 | 0.07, 68.5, 60.6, 62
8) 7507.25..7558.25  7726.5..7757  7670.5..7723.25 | 0.05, 69.1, 61.2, 62.6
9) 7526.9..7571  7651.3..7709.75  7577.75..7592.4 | 0.02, 70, 66.5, 61.1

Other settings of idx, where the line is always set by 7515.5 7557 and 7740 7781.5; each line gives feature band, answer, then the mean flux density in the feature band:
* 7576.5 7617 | 1.2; 65.4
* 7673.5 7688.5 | 0.8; 61.2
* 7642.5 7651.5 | 0.3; 63.5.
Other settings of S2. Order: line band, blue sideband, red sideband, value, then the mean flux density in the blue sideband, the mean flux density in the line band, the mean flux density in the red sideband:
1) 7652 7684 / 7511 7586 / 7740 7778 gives 0.09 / 69.4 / 60.4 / 62.4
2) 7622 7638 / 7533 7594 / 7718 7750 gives 0.02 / 68.9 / 65.2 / 62.2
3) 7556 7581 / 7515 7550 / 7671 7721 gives -0.04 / 69.3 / 70.2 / 61.2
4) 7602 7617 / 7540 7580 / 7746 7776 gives 0.06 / 69.8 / 64.5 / 62.4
